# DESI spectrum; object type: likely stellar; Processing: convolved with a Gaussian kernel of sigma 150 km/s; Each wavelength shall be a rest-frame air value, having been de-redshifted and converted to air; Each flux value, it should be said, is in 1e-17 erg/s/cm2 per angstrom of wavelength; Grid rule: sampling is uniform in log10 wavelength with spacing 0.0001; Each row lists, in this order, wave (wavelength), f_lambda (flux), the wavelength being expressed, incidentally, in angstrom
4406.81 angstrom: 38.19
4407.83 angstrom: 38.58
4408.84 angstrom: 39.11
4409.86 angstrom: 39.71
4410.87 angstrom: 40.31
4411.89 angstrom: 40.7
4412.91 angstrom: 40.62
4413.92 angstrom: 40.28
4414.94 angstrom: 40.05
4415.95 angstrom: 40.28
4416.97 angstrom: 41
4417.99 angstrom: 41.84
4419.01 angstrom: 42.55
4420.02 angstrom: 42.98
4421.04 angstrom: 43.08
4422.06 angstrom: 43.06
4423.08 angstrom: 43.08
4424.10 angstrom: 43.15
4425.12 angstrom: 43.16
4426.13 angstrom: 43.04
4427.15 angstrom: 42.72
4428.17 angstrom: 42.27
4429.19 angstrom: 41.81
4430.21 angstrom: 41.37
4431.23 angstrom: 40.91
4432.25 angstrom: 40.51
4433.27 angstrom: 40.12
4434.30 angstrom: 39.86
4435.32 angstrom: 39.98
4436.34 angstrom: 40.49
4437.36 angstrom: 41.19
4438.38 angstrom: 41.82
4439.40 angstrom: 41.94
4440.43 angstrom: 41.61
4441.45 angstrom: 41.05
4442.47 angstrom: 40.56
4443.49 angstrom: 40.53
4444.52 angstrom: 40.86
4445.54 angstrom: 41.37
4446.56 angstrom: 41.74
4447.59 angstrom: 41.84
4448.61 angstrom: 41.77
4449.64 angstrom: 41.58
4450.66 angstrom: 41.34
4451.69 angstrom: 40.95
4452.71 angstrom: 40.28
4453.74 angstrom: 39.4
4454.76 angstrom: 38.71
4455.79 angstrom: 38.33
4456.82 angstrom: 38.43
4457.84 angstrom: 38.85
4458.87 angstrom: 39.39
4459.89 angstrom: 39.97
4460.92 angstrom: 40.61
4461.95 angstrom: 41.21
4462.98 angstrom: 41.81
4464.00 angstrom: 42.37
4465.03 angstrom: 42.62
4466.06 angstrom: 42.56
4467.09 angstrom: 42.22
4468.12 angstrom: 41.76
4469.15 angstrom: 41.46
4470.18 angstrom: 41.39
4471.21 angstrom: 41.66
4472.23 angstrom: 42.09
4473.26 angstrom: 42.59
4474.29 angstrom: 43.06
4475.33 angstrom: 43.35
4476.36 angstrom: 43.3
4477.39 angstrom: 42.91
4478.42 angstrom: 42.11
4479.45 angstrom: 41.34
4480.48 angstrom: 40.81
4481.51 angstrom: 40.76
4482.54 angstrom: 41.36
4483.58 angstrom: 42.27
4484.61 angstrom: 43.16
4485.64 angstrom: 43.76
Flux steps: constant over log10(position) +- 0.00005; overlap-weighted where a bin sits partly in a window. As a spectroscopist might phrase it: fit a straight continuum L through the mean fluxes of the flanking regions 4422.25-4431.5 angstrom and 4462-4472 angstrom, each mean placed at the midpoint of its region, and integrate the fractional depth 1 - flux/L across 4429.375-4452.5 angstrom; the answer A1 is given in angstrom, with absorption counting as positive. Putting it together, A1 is 0.67 angstrom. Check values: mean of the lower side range 42.5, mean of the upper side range 42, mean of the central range 41.1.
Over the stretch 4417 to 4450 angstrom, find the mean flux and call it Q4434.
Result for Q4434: 41.7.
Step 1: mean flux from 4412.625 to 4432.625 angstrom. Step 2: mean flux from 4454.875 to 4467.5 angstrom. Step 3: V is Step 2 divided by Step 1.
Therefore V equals 0.97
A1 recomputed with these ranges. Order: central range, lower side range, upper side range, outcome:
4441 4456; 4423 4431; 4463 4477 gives 0.6 angstrom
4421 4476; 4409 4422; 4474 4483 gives 0.4 angstrom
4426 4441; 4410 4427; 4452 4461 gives -0.2 angstrom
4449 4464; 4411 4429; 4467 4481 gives 0.7 angstrom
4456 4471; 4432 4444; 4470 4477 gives 0.4 angstrom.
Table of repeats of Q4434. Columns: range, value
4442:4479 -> 41.2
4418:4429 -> 42.8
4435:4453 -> 41.2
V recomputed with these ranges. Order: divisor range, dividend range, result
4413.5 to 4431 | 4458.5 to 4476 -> 0.99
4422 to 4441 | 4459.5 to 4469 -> 1.00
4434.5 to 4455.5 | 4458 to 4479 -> 1.02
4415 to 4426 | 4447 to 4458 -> 0.95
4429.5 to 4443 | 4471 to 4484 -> 1.03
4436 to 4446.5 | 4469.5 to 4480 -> 1.03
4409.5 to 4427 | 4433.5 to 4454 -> 0.98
